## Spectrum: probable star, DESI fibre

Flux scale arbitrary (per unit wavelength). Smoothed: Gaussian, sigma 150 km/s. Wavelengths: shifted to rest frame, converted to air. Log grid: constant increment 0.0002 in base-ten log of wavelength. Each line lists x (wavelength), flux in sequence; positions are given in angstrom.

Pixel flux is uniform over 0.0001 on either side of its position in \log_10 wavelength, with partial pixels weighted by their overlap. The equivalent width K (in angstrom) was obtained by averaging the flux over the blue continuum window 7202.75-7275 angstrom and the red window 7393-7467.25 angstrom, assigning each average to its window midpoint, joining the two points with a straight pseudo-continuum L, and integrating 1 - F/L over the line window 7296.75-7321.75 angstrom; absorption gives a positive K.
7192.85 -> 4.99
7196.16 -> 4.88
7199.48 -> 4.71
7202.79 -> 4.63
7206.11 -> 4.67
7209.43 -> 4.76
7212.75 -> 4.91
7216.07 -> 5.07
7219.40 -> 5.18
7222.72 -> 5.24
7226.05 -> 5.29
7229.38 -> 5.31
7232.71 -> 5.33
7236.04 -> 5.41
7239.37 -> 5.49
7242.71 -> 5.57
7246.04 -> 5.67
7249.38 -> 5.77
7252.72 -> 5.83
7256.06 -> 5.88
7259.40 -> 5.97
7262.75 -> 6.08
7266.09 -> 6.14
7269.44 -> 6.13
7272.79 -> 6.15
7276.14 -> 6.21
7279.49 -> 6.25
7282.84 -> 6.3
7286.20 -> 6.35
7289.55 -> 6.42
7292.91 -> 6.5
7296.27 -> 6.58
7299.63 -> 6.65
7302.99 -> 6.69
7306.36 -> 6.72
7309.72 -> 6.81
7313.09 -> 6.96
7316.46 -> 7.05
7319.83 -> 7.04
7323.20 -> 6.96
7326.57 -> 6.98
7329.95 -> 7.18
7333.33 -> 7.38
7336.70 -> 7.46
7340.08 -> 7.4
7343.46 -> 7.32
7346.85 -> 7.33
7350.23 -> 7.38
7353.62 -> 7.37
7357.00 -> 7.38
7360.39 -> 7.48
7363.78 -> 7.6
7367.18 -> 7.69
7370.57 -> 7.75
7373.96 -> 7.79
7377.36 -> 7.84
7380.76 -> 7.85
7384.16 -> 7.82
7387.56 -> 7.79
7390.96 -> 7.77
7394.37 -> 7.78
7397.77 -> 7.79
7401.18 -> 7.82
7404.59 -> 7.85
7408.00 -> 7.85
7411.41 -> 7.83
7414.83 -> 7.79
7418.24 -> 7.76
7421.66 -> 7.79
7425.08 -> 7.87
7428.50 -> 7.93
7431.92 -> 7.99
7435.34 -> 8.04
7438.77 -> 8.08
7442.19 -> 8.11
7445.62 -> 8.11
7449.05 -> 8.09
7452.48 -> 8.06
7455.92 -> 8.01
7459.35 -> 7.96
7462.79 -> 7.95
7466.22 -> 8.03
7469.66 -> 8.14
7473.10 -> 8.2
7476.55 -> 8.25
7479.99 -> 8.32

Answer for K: -1.7 angstrom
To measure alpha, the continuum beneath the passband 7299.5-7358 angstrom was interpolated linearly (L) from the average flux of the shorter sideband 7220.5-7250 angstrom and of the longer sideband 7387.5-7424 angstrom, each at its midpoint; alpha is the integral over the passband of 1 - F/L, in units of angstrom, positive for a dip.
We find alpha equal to -3.4 angstrom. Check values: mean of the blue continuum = 5.44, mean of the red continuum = 7.8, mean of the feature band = 7.12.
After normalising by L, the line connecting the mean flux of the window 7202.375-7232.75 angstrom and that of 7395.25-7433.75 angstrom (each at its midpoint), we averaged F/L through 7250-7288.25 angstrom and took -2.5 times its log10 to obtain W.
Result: -0.06 mag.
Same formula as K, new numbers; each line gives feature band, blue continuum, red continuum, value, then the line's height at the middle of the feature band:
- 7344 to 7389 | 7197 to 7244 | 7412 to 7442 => -3.31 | 7.09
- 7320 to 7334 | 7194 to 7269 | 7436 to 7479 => -1.25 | 6.51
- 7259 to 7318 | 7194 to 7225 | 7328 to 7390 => -1.43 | 6.3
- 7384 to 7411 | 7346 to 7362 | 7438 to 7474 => -0.46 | 7.68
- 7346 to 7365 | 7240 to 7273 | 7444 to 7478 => -1.29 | 6.95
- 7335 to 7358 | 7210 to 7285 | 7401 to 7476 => -1.70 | 6.87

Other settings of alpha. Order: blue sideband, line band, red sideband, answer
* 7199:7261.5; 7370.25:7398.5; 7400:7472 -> -2.0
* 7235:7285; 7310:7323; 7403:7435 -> -0.7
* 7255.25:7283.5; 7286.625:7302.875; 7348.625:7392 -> -0.1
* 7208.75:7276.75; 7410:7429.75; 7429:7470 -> -0.3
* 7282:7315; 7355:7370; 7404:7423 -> -0.6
